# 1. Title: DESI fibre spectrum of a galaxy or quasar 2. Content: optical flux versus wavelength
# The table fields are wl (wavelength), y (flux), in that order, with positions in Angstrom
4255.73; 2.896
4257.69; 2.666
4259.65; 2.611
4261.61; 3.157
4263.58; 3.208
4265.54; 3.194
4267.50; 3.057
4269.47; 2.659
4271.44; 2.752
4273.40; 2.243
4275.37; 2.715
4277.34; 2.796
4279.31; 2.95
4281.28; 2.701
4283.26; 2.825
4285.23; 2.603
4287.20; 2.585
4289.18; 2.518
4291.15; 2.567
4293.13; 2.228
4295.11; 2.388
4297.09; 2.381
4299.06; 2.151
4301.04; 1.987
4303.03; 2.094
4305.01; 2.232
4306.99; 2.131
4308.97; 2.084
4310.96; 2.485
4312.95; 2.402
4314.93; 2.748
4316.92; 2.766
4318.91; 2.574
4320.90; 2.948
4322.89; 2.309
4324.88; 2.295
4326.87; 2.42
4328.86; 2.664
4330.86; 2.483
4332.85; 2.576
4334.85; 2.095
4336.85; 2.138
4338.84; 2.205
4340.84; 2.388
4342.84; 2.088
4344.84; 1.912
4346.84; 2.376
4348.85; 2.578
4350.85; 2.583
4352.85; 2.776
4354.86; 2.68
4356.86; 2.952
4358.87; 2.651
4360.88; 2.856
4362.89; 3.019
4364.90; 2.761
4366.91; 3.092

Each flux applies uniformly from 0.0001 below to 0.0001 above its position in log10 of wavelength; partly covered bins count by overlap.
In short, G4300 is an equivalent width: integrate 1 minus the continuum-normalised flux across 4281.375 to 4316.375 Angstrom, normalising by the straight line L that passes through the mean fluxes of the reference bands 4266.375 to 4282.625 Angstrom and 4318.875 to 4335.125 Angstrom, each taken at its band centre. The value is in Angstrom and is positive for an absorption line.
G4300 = 3.2 Angstrom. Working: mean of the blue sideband 2.74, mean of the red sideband 2.5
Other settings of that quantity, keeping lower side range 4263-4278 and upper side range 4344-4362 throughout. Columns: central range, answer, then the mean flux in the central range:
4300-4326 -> 3.1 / 2.39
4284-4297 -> 1.3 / 2.48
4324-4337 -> 1.3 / 2.4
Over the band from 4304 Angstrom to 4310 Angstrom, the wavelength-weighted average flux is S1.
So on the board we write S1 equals 2.15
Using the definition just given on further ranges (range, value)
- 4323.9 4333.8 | 2.49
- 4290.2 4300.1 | 2.34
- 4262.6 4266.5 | 3.2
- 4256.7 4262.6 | 2.81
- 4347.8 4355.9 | 2.65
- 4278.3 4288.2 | 2.73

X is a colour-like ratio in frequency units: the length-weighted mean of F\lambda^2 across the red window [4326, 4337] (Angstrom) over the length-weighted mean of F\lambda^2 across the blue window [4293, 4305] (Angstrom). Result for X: 1.11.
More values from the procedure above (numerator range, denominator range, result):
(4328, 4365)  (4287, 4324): 1.07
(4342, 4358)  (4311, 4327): 0.99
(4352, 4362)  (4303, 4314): 1.26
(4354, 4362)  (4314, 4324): 1.07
